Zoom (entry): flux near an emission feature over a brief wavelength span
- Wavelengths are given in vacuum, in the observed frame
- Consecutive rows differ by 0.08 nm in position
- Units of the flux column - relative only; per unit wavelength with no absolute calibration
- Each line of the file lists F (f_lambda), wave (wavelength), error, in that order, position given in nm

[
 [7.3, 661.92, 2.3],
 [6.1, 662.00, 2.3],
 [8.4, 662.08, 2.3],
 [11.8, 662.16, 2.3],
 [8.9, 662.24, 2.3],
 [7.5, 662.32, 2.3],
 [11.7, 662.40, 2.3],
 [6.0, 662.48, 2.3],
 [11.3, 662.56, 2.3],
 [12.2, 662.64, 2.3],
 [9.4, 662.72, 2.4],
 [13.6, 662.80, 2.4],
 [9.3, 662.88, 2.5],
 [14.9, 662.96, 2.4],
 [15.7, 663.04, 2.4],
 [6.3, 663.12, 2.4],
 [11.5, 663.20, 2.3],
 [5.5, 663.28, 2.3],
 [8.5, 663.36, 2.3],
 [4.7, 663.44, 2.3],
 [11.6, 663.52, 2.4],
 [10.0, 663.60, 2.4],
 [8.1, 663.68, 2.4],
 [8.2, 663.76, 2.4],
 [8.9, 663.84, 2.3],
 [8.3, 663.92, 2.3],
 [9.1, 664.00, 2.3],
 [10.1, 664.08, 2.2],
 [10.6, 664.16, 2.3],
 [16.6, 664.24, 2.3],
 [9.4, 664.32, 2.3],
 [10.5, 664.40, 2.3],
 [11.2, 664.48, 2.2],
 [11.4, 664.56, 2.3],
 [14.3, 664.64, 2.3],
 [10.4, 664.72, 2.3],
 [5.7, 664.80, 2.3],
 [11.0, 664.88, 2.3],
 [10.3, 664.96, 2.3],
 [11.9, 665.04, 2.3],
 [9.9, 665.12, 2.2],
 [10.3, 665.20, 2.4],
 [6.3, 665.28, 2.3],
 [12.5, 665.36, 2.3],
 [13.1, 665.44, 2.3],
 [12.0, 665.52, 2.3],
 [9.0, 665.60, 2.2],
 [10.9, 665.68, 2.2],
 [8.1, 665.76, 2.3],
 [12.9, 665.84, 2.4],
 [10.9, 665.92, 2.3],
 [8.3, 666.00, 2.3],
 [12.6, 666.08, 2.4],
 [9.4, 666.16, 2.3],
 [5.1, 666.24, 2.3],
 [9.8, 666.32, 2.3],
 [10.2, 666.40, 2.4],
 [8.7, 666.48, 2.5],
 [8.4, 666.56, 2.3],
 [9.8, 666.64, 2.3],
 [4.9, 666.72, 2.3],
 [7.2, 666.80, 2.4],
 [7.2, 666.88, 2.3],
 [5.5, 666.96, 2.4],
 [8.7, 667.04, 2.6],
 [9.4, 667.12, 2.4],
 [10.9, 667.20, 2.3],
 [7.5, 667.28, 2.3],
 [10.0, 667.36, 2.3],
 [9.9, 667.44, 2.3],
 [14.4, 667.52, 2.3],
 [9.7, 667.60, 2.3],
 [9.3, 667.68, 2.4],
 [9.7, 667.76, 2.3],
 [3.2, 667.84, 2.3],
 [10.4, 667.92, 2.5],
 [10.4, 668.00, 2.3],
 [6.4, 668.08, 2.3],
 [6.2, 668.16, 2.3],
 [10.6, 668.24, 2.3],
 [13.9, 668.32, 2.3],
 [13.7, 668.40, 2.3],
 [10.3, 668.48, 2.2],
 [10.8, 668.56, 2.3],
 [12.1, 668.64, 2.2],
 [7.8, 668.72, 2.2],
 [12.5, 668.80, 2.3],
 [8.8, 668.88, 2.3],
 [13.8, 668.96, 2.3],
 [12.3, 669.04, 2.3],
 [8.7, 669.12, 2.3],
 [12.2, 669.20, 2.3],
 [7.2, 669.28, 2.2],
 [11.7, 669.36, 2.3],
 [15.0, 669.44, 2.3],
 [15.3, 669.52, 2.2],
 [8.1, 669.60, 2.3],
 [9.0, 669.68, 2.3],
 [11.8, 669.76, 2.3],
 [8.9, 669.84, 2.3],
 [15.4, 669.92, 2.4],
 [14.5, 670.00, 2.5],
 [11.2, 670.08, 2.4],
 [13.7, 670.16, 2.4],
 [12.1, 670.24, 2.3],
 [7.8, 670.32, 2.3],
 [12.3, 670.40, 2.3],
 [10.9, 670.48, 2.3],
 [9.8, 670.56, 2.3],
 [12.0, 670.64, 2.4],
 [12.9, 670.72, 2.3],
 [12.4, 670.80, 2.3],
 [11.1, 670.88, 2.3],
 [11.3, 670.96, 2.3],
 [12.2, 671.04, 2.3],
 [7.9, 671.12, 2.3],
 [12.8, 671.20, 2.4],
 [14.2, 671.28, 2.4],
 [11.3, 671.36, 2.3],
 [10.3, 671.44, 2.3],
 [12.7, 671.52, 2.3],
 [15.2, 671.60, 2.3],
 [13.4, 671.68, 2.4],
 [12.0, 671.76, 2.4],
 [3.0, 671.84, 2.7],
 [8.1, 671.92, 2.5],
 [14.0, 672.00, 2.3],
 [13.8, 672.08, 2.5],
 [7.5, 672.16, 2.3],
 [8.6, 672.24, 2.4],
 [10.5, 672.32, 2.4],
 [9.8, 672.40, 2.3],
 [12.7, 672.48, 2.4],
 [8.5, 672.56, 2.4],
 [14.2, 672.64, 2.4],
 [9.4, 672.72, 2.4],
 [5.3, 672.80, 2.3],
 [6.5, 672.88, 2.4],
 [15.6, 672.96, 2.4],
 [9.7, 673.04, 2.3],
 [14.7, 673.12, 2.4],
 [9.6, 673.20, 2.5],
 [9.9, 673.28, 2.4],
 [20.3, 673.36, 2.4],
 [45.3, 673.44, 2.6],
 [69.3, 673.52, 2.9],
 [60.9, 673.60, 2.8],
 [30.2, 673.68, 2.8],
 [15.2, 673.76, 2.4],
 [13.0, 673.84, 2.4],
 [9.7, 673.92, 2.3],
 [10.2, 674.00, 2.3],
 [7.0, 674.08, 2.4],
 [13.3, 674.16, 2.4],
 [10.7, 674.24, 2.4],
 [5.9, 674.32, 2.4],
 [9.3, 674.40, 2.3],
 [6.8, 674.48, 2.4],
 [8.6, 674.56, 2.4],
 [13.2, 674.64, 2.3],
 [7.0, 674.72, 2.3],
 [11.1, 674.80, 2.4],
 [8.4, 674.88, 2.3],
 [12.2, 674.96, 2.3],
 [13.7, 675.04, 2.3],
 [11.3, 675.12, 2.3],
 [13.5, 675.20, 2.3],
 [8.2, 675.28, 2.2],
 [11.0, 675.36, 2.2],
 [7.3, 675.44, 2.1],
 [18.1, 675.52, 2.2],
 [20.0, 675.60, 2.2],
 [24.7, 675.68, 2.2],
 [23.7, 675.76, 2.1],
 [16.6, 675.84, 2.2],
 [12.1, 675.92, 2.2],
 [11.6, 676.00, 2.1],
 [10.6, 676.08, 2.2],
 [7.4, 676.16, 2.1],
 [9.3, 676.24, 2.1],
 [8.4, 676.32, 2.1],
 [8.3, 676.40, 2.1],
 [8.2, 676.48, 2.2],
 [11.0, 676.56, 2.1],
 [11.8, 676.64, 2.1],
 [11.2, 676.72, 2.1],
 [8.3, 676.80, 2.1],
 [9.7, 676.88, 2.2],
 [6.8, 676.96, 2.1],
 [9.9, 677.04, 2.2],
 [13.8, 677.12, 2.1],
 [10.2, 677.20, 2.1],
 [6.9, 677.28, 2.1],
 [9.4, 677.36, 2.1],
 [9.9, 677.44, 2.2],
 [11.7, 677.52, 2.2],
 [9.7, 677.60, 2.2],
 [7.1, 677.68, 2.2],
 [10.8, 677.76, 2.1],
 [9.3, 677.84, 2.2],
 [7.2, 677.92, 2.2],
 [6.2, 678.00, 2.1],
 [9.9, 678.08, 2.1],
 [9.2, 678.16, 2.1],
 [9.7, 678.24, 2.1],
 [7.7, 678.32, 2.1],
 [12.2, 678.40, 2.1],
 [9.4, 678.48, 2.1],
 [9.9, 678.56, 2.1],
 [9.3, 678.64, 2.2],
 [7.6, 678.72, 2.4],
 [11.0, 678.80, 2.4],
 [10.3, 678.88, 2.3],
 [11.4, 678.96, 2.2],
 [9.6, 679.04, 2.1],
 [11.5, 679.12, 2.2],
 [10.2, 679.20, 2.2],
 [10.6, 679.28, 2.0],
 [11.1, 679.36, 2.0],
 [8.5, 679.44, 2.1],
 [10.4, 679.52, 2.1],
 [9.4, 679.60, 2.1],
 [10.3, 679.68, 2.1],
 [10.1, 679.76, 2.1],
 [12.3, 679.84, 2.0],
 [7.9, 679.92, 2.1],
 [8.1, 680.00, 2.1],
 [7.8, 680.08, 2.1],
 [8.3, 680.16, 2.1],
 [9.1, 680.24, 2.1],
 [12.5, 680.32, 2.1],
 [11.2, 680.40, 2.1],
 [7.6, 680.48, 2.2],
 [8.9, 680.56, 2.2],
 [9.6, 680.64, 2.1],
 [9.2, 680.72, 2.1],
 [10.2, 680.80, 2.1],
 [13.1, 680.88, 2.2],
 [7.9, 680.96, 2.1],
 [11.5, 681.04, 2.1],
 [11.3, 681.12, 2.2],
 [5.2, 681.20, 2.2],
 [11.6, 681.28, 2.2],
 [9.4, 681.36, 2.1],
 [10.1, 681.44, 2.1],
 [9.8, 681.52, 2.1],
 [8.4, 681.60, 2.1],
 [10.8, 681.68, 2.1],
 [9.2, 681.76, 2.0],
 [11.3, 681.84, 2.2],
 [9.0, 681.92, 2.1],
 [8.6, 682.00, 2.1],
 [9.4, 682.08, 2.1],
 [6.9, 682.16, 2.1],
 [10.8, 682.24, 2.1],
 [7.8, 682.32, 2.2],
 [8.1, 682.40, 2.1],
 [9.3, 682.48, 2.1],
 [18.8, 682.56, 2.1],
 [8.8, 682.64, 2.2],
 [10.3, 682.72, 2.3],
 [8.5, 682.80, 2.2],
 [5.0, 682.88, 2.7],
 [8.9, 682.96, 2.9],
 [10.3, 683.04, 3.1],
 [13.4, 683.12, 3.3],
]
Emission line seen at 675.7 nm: [N II] 6583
